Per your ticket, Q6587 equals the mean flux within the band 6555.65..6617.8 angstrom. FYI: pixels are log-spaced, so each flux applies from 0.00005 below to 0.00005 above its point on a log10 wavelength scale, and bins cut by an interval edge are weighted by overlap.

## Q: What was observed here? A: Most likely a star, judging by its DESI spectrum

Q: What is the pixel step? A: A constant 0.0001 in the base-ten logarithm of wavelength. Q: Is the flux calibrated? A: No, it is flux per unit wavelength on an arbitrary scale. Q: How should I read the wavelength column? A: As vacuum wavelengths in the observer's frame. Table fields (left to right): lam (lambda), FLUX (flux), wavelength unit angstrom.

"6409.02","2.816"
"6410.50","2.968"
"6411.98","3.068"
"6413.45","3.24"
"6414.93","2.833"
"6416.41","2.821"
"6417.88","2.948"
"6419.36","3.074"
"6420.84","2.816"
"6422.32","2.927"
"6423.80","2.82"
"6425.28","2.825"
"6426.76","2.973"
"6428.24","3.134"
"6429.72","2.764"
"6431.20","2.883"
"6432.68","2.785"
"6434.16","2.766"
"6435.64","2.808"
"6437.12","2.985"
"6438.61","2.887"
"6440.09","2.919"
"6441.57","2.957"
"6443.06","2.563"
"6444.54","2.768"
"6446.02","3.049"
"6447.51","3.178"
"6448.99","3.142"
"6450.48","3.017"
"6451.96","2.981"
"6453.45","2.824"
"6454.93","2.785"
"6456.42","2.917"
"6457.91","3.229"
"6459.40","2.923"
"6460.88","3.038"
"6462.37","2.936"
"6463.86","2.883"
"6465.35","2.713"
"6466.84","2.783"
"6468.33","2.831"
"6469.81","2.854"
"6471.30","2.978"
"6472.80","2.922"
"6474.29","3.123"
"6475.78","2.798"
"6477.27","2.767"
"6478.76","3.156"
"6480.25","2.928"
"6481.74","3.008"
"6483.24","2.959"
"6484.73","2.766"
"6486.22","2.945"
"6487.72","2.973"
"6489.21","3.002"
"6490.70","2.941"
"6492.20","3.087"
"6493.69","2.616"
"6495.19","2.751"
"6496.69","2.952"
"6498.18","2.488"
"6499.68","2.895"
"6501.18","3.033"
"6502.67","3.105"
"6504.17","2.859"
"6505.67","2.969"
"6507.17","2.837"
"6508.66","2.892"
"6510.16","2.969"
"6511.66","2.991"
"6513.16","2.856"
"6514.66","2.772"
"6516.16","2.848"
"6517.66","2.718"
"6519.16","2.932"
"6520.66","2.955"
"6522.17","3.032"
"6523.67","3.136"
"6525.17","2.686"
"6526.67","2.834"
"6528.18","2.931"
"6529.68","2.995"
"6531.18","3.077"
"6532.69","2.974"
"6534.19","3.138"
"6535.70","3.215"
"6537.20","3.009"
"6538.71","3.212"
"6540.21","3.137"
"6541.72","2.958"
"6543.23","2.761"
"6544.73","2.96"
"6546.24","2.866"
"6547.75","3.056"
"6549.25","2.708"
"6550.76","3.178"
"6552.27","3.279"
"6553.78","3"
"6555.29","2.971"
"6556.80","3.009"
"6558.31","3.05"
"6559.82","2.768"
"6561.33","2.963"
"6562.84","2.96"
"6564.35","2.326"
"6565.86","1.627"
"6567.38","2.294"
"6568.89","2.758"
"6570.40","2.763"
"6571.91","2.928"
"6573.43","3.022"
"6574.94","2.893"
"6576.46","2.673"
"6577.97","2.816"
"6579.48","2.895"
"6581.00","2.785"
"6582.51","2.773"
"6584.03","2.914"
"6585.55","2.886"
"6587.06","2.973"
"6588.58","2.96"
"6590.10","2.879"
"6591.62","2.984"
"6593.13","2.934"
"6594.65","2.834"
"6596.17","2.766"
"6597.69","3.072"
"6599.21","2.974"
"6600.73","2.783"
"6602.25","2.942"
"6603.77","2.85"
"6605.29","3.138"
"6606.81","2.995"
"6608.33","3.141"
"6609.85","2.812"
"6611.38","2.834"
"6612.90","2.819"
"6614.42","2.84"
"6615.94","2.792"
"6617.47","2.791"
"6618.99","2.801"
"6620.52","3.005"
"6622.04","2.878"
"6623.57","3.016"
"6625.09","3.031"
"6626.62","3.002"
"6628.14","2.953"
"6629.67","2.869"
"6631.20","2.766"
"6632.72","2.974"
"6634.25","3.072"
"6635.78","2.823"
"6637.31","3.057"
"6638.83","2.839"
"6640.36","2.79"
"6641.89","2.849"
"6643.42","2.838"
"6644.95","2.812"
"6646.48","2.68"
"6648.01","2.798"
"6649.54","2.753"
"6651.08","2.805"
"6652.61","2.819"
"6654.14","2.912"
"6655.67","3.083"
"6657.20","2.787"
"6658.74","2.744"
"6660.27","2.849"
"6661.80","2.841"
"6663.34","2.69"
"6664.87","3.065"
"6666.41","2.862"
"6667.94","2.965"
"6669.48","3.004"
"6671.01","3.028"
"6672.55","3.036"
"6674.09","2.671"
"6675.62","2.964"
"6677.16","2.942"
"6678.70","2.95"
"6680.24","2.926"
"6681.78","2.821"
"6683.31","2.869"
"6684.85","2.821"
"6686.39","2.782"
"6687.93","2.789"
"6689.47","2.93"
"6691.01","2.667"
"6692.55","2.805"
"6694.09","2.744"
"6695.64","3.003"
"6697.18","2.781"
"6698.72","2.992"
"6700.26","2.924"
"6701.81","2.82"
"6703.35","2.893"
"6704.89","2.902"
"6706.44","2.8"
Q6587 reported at 2.84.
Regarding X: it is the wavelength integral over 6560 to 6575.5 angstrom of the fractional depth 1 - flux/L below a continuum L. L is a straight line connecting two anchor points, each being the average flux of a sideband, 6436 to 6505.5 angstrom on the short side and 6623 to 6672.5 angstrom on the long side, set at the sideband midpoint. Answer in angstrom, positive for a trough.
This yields 1.3 angstrom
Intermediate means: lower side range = 2.92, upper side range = 2.89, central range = 2.66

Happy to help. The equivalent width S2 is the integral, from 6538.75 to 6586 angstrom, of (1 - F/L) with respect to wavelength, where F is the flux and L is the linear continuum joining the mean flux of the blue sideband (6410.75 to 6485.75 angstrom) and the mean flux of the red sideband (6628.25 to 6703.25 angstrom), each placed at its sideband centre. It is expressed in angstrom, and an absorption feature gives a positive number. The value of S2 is 0.8 angstrom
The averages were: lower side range 2.92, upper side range 2.87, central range 2.84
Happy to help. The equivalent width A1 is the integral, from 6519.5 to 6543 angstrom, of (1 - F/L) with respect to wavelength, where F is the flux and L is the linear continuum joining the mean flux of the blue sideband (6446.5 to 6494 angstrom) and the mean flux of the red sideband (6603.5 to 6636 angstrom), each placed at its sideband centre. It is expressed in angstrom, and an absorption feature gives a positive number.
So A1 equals -0.6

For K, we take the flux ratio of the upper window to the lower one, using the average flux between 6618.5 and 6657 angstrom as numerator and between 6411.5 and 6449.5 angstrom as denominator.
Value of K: 0.99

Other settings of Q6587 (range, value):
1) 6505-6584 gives 2.89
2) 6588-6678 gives 2.89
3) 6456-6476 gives 2.93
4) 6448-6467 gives 2.94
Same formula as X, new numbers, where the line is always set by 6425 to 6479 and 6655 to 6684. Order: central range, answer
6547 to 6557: -0.4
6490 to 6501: 0.3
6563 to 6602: 1.6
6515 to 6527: 0.1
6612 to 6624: 0.2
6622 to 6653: 0.3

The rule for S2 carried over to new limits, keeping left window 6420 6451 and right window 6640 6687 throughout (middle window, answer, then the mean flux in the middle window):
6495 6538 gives -0.6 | 2.93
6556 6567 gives 0.8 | 2.66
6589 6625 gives -0.5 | 2.91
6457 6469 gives -0.1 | 2.92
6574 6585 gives 0.2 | 2.83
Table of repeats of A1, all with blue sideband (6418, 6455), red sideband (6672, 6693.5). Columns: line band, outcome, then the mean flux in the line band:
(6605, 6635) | -0.59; 2.92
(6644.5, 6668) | 0.17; 2.84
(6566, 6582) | 0.77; 2.74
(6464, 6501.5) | 0.11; 2.89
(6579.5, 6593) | -0.10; 2.9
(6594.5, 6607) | -0.25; 2.93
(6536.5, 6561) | -0.95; 2.99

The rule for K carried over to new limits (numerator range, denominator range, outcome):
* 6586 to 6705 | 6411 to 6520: 0.99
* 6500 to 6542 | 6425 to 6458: 1.02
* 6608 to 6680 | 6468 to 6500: 1.00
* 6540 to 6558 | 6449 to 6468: 1.02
